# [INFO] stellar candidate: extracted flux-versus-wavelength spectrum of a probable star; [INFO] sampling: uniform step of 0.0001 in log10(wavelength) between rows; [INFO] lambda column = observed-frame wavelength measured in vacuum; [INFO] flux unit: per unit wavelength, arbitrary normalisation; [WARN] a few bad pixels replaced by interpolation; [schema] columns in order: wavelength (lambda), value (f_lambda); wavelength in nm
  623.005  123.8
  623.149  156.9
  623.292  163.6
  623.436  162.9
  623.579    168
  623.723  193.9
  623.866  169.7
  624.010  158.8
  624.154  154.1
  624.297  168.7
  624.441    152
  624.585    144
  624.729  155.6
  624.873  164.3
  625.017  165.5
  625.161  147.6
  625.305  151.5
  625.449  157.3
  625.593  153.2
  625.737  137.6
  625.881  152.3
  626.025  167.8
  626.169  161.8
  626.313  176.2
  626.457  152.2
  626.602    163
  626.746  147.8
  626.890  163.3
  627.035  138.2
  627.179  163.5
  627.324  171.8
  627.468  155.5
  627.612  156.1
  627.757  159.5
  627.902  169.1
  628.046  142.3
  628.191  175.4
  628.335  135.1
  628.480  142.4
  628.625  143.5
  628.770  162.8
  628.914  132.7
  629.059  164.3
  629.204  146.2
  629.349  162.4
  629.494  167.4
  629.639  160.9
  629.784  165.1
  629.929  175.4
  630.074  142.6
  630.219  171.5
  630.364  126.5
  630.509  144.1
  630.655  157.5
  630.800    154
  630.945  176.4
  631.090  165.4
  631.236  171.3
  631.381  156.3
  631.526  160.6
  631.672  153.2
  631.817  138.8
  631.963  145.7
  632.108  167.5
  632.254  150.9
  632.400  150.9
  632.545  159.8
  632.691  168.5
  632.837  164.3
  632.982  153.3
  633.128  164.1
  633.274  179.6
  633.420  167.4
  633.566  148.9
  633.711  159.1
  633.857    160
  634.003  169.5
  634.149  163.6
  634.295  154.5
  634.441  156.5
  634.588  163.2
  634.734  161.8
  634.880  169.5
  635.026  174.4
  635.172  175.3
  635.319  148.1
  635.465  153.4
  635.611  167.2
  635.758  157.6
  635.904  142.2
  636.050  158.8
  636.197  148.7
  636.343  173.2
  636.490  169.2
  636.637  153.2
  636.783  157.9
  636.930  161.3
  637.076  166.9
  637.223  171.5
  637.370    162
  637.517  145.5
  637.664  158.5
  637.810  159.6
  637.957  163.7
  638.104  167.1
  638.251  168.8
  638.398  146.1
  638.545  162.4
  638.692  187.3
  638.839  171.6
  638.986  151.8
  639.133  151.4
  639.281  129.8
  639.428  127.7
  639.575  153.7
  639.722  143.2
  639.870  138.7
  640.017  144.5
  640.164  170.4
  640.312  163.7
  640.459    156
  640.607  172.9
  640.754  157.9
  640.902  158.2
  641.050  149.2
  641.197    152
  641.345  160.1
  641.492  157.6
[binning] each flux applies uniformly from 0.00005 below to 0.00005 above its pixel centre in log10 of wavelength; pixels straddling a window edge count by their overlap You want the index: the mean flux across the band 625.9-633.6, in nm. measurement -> 158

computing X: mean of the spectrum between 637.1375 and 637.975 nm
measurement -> 160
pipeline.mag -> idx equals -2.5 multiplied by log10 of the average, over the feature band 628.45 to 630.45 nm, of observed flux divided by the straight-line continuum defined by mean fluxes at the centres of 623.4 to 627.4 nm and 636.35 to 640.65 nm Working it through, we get 0.029 mag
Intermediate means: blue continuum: 159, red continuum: 158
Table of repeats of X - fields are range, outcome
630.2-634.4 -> 159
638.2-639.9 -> 153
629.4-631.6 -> 160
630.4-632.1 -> 156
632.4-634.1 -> 163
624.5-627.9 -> 157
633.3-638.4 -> 161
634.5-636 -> 161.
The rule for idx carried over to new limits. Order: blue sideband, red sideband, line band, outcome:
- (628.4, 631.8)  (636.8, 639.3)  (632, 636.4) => -0.015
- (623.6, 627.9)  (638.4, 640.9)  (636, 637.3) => -0.044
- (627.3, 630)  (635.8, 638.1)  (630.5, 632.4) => 0.005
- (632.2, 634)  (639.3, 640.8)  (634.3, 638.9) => -0.037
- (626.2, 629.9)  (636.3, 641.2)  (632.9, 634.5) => -0.029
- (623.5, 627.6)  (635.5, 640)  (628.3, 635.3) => -0.003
